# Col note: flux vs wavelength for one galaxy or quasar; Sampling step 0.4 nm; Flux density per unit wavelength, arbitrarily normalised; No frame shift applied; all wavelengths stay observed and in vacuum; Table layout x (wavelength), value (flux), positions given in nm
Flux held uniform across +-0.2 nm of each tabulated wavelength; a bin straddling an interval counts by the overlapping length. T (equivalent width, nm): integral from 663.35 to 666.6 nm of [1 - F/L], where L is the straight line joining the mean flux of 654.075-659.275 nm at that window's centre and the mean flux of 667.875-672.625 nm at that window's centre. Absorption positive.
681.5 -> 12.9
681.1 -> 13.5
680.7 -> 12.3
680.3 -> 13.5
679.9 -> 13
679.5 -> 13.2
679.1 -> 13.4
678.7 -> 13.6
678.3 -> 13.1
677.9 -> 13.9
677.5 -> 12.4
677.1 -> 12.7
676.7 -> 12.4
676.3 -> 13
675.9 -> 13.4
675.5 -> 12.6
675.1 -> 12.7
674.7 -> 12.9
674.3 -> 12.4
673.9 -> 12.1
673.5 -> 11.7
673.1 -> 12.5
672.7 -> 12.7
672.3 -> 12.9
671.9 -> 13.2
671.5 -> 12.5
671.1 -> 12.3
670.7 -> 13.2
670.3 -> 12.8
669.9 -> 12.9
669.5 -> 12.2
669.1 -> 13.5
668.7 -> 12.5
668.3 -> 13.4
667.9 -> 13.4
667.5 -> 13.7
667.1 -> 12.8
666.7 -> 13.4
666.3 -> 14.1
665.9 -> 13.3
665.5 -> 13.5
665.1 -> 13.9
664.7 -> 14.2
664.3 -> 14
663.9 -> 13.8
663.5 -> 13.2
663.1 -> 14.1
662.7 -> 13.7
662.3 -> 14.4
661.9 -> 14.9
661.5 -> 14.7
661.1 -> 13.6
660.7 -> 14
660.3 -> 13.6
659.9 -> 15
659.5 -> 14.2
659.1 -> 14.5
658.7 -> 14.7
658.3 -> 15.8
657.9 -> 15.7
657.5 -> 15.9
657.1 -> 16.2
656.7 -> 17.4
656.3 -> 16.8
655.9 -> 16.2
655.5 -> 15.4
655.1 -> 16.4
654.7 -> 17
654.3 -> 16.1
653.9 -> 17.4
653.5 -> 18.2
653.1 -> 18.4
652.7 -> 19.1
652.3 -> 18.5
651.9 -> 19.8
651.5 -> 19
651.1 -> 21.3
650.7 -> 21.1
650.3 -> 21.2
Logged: 0.080 nm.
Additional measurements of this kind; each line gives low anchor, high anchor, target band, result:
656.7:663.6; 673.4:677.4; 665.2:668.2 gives 0.07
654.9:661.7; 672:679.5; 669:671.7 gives 0.17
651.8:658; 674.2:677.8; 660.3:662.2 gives 0.19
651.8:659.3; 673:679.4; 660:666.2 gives 0.56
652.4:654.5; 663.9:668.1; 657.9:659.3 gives 0.09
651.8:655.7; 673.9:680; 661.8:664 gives 0.25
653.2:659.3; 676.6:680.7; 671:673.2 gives 0.21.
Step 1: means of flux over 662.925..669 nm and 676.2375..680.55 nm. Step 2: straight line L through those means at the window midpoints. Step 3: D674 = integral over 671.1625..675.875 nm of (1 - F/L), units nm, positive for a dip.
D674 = 0.25 nm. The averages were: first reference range 13.6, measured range 12.6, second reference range 13.1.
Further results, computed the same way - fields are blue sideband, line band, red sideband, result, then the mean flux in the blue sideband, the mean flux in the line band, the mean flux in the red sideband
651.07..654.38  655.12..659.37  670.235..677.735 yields 0.36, 18.6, 15.9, 12.7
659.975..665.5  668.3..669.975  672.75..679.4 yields 0.07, 14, 12.8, 12.8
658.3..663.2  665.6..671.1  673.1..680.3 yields 0.20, 14.3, 13.1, 12.9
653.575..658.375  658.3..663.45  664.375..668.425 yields 0.26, 16.4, 14.3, 13.6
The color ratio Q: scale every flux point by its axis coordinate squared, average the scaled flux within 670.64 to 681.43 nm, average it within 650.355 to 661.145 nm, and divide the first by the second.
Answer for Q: 0.81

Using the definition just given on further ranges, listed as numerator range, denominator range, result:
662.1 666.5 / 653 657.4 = 0.85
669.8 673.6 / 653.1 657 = 0.79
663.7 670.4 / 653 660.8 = 0.87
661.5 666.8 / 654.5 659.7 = 0.90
